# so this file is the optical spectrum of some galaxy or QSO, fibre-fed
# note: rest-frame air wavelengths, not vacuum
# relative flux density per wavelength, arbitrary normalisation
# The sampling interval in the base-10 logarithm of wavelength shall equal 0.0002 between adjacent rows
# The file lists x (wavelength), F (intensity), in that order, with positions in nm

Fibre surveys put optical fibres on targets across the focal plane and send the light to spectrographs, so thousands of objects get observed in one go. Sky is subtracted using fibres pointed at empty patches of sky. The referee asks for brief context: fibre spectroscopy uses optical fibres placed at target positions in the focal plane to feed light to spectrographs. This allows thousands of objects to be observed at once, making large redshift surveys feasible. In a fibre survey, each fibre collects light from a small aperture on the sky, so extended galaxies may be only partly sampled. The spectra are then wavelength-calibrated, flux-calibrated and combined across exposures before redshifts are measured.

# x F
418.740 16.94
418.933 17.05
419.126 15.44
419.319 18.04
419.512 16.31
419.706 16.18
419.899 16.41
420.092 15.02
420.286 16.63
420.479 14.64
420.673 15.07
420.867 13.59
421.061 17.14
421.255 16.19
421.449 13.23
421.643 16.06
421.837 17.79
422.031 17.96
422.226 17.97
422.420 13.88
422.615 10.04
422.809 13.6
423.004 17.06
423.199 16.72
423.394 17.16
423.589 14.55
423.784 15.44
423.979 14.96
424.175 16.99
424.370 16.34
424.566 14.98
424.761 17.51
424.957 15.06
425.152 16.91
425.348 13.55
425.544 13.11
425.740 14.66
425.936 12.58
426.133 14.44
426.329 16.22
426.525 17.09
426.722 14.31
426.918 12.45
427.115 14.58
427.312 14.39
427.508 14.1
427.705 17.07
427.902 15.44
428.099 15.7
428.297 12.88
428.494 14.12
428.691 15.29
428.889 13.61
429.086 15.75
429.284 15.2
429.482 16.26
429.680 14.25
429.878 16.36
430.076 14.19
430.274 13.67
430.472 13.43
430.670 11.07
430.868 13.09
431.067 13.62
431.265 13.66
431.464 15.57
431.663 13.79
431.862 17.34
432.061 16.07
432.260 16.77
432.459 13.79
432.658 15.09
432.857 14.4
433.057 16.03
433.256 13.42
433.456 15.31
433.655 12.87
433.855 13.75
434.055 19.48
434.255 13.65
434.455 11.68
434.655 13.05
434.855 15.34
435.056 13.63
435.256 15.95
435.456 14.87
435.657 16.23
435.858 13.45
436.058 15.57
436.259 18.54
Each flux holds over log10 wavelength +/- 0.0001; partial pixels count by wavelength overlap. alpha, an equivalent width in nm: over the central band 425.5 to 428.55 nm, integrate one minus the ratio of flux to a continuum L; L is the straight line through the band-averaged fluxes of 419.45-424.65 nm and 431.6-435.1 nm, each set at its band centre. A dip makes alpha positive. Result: 0.129 nm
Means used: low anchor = 15.6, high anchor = 14.8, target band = 14.6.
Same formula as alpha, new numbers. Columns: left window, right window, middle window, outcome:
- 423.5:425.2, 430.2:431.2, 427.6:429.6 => -0.17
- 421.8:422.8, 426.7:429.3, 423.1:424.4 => -0.08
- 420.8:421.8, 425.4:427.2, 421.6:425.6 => -0.18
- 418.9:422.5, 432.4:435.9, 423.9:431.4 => 0.28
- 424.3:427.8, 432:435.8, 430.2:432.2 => 0.09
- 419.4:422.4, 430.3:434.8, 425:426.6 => 0.05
